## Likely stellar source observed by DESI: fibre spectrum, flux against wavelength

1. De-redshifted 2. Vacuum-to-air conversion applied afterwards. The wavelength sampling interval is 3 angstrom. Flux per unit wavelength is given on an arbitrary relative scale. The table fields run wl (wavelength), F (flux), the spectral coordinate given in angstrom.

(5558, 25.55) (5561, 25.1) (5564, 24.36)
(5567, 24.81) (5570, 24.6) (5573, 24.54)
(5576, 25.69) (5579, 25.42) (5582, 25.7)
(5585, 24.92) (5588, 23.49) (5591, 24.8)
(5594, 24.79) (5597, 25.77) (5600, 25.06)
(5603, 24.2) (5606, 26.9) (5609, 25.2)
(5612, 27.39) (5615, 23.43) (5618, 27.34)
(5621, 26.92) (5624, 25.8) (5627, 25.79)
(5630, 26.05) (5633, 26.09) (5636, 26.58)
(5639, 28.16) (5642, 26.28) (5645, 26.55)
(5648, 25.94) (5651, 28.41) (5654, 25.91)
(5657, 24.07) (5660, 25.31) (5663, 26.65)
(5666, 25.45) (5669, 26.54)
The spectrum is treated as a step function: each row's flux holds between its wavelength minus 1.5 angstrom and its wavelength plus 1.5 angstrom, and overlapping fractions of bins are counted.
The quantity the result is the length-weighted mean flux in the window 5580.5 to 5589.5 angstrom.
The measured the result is 24.7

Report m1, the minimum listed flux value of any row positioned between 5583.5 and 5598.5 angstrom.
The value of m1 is 23.49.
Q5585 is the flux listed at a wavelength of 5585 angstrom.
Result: 24.92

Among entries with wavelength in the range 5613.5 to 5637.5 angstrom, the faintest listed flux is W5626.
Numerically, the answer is 23.43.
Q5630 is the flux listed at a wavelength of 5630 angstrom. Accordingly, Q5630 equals 26.05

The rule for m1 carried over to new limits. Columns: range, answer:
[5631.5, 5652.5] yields 25.94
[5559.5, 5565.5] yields 24.36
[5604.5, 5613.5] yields 25.2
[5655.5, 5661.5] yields 24.07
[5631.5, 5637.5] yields 26.09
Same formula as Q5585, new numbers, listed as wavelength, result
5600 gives 25.06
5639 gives 28.16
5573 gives 24.54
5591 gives 24.8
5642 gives 26.28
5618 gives 27.34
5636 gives 26.58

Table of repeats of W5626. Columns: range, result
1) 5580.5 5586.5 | 24.92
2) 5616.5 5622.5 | 26.92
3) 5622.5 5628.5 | 25.79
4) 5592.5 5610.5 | 24.2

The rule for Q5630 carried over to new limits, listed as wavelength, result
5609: 25.2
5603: 24.2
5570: 24.6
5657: 24.07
